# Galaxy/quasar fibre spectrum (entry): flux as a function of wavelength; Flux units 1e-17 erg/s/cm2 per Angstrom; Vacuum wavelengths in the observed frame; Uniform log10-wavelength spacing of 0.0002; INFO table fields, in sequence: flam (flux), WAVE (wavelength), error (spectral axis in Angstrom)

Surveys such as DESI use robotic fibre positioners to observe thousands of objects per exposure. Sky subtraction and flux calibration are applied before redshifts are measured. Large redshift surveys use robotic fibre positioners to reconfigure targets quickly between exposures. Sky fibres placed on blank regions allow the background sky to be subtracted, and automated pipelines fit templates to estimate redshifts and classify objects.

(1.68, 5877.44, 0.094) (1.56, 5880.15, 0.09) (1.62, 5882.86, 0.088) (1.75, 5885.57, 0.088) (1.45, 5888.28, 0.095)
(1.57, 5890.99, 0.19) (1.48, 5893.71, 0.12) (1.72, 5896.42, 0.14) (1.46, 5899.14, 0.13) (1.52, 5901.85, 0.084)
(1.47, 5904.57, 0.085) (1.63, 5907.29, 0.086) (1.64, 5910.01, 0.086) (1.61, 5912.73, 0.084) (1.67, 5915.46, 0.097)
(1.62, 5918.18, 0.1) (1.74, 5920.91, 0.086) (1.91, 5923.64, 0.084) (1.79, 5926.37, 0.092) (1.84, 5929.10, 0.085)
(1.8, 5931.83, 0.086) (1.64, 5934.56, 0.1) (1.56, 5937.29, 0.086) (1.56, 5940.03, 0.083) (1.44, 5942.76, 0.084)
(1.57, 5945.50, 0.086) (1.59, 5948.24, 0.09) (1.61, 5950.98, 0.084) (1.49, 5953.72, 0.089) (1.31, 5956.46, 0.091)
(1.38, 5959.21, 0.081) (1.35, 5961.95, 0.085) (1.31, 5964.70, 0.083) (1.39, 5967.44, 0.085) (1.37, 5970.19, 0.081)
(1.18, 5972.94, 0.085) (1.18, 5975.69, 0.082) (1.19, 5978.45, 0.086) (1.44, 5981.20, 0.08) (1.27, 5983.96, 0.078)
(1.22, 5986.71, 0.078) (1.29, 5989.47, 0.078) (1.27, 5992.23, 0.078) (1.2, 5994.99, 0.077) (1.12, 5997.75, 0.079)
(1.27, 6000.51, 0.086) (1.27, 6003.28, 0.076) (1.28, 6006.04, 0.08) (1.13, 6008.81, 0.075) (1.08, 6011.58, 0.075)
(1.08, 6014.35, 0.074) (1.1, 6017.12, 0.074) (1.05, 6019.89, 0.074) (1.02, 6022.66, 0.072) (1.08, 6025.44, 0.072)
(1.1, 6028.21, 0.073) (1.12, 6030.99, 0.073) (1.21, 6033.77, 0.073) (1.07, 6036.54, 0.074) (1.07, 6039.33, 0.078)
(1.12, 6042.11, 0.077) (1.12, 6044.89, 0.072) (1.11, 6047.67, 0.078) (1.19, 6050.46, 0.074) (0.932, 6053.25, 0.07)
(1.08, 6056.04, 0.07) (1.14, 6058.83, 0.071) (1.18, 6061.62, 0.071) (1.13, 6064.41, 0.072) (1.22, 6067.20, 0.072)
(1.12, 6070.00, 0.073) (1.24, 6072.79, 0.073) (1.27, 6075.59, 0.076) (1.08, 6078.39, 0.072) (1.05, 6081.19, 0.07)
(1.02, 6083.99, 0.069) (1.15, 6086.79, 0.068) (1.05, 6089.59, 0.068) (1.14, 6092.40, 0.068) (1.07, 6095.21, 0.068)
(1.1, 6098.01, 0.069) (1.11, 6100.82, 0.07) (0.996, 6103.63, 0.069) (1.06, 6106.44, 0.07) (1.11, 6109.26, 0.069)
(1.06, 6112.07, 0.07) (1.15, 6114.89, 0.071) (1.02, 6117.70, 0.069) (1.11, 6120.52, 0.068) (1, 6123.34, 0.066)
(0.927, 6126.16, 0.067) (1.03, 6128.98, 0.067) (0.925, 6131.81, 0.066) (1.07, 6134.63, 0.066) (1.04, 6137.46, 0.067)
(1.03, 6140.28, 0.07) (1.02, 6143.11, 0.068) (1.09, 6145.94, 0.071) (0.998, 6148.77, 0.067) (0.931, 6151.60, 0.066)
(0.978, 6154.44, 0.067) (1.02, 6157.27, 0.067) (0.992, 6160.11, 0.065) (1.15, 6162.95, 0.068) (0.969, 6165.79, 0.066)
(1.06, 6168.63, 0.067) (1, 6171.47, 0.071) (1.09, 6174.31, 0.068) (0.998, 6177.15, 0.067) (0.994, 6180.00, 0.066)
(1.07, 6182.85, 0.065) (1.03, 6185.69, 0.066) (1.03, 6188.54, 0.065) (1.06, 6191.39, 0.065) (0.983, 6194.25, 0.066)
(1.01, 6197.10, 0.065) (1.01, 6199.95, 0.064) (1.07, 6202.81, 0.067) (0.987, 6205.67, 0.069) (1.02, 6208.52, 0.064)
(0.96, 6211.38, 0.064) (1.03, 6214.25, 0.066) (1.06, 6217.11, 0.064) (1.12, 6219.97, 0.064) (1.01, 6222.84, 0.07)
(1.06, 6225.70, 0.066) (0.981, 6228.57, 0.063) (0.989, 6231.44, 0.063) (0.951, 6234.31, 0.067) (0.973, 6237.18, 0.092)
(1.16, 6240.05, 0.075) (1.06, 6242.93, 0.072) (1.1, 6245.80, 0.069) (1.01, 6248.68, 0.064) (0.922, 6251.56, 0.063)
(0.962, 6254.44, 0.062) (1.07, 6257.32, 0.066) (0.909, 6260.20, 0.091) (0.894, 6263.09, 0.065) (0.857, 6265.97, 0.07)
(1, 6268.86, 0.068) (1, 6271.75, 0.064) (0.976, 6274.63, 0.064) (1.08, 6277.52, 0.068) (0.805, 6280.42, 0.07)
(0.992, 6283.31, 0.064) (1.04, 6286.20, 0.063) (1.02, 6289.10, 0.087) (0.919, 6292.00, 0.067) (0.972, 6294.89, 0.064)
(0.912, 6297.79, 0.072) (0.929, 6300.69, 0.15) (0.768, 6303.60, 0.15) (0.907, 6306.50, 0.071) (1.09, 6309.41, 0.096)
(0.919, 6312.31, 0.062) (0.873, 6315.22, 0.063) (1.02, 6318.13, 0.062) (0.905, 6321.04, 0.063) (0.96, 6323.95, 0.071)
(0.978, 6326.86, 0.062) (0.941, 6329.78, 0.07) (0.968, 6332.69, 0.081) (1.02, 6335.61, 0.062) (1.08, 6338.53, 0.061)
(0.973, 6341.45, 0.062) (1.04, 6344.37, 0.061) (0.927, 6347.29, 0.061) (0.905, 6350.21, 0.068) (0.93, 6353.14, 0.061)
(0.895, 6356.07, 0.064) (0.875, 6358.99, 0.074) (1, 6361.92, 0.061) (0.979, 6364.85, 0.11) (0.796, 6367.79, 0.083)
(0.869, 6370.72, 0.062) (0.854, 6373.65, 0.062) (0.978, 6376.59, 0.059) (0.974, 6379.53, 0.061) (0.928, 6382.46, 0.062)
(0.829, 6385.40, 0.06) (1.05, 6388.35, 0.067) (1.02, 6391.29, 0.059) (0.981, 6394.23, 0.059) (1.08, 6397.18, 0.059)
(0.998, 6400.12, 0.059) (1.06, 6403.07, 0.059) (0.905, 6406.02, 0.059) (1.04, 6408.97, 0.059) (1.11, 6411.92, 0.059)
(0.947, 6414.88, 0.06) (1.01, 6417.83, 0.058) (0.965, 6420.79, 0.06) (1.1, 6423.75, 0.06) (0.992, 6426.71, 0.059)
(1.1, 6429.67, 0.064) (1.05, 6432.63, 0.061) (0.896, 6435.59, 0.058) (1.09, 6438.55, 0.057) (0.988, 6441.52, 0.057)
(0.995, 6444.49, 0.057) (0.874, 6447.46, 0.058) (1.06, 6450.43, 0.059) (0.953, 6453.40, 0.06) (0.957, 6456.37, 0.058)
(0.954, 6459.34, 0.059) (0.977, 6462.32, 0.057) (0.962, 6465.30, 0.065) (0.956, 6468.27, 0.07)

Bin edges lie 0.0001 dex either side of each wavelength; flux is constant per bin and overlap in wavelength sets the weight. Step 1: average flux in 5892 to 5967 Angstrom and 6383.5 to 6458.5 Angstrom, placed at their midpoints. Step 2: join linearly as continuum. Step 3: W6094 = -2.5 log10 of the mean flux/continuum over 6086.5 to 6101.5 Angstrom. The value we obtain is 0.25 mag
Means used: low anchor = 1.58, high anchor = 1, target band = 1.1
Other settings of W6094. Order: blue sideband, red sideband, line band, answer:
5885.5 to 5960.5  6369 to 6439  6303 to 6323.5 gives 0.18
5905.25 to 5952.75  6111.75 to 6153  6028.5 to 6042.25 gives 0.19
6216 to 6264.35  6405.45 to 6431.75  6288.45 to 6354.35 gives 0.07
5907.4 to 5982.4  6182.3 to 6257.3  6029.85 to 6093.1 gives 0.17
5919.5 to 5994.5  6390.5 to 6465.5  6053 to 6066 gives 0.23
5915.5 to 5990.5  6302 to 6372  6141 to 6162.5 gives 0.19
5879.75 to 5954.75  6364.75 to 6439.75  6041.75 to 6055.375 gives 0.31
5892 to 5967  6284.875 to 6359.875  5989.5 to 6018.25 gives 0.23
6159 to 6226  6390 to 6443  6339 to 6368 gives 0.09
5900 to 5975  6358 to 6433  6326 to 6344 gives 0.06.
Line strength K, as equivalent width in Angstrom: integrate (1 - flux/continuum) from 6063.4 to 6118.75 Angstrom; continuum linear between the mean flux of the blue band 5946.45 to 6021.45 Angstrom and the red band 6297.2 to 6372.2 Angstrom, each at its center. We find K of 3.11 Angstrom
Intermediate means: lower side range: 1.28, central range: 1.11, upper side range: 0.941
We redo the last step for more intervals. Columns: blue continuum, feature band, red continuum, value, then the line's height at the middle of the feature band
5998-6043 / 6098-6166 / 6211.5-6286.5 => 1.90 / 1.06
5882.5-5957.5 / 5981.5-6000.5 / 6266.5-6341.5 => 3.16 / 1.49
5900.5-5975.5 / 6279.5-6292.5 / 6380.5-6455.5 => 2.11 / 1.15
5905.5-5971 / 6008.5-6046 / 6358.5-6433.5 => 9.38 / 1.46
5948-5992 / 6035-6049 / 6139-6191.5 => 1.43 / 1.22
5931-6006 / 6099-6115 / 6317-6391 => 1.91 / 1.22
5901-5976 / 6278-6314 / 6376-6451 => 6.11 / 1.14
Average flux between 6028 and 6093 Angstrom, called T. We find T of 1.12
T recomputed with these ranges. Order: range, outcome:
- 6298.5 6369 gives 0.945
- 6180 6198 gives 1.03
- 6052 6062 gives 1.08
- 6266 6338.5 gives 0.958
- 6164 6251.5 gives 1.03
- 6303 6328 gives 0.941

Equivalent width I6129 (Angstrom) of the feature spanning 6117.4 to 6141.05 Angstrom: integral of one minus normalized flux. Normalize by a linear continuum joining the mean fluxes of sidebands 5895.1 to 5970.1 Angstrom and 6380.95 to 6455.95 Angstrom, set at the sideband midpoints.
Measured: 5.74 Angstrom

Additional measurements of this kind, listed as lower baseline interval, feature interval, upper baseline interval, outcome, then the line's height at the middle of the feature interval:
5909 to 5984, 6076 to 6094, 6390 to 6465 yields 3.7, 1.37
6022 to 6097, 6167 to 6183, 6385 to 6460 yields 0.7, 1.08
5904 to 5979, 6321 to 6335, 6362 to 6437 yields 1.4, 1.07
